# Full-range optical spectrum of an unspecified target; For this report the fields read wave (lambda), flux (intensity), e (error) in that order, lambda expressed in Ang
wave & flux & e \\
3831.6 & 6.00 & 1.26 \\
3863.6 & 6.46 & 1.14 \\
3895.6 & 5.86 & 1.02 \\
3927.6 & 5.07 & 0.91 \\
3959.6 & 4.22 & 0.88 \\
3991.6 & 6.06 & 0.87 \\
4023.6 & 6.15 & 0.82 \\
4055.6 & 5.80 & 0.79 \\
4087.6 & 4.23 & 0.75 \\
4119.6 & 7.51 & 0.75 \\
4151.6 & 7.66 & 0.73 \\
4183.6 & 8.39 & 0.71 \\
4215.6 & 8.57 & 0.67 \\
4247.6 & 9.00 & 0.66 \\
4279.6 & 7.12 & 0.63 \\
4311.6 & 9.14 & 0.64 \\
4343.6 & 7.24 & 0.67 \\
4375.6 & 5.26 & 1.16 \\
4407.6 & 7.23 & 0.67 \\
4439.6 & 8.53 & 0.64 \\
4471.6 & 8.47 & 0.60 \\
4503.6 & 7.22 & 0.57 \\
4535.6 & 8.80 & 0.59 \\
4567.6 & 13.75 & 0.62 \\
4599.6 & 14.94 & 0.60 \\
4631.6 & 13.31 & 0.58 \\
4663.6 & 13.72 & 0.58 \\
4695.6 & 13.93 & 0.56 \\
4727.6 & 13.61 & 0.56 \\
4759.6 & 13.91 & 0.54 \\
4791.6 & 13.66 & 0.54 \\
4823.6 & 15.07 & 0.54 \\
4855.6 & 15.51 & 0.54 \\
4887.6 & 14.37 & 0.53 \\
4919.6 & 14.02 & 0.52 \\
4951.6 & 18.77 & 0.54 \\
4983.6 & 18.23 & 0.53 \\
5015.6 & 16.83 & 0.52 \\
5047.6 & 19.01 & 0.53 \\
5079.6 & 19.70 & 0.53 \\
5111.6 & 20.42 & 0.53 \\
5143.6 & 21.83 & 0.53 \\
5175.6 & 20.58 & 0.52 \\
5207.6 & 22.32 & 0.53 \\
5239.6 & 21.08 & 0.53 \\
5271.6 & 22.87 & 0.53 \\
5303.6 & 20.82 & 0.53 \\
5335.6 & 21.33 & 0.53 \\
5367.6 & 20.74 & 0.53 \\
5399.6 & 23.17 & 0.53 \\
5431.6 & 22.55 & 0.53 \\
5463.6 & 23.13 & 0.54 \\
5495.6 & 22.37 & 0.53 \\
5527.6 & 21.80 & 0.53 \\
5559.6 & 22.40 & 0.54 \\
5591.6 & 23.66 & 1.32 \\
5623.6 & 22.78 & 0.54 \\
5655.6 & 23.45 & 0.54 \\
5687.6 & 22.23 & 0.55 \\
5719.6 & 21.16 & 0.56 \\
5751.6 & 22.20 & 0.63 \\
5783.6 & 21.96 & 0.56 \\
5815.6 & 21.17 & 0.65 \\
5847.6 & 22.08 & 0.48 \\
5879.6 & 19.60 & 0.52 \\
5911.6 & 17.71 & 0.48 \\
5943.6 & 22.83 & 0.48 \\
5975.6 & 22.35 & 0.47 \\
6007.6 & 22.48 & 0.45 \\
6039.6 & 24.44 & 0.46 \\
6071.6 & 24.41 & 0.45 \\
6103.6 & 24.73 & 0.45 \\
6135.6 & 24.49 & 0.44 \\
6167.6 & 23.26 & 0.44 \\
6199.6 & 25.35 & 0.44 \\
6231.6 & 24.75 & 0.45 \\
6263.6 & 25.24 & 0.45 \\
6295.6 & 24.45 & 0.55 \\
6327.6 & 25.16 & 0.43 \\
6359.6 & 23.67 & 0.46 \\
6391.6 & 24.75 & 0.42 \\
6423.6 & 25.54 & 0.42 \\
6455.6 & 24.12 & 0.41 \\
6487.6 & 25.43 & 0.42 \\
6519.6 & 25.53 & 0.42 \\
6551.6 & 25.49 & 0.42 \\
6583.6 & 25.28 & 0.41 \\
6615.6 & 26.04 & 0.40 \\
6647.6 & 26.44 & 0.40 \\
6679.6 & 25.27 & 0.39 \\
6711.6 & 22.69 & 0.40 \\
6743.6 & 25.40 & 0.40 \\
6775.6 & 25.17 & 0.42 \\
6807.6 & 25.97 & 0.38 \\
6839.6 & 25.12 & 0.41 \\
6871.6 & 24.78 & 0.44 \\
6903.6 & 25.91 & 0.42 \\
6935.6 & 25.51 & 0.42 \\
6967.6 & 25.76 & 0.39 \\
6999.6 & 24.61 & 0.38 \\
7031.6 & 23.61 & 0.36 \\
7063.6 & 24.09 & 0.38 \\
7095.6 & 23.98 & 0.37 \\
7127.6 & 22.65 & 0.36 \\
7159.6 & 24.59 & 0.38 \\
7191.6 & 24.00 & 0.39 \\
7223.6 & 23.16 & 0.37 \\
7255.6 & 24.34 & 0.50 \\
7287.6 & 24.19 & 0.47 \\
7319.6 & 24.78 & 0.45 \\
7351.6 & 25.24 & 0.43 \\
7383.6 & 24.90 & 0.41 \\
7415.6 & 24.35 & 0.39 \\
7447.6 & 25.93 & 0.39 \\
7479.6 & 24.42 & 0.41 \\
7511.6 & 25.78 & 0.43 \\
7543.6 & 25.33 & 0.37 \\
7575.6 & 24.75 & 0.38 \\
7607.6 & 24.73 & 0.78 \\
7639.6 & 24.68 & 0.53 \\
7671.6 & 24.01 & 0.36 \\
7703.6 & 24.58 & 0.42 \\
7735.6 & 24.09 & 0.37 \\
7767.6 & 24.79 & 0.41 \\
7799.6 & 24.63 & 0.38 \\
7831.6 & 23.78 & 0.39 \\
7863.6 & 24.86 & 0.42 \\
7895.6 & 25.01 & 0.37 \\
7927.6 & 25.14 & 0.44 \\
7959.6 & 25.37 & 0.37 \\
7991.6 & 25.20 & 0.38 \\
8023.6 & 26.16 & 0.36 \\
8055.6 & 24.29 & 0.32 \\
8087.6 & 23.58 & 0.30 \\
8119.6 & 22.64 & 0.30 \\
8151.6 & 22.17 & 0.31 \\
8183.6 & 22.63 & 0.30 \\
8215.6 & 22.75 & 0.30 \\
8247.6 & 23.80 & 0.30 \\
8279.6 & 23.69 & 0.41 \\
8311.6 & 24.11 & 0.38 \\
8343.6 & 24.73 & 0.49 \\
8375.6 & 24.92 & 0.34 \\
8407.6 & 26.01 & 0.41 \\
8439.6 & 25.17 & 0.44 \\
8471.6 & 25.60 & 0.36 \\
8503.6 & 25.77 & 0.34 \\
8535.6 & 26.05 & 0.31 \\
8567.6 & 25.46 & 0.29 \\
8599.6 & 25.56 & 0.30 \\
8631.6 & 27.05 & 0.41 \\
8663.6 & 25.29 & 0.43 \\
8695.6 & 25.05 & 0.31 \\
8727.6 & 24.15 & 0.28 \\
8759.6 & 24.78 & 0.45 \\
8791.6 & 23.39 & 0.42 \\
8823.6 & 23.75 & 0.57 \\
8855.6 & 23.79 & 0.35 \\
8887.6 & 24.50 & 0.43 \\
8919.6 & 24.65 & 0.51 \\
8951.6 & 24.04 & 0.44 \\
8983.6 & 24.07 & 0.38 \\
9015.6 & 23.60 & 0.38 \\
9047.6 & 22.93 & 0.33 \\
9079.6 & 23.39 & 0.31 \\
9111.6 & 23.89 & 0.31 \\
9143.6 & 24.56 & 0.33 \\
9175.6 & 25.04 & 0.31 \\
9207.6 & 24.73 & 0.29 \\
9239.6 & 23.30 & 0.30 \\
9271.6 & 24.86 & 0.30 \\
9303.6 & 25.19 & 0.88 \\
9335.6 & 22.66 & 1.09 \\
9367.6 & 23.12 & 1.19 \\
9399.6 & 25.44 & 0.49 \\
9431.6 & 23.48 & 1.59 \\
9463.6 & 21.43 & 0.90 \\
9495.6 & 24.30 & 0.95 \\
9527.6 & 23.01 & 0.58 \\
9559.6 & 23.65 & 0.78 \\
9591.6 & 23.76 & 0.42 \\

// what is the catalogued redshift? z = 0.140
